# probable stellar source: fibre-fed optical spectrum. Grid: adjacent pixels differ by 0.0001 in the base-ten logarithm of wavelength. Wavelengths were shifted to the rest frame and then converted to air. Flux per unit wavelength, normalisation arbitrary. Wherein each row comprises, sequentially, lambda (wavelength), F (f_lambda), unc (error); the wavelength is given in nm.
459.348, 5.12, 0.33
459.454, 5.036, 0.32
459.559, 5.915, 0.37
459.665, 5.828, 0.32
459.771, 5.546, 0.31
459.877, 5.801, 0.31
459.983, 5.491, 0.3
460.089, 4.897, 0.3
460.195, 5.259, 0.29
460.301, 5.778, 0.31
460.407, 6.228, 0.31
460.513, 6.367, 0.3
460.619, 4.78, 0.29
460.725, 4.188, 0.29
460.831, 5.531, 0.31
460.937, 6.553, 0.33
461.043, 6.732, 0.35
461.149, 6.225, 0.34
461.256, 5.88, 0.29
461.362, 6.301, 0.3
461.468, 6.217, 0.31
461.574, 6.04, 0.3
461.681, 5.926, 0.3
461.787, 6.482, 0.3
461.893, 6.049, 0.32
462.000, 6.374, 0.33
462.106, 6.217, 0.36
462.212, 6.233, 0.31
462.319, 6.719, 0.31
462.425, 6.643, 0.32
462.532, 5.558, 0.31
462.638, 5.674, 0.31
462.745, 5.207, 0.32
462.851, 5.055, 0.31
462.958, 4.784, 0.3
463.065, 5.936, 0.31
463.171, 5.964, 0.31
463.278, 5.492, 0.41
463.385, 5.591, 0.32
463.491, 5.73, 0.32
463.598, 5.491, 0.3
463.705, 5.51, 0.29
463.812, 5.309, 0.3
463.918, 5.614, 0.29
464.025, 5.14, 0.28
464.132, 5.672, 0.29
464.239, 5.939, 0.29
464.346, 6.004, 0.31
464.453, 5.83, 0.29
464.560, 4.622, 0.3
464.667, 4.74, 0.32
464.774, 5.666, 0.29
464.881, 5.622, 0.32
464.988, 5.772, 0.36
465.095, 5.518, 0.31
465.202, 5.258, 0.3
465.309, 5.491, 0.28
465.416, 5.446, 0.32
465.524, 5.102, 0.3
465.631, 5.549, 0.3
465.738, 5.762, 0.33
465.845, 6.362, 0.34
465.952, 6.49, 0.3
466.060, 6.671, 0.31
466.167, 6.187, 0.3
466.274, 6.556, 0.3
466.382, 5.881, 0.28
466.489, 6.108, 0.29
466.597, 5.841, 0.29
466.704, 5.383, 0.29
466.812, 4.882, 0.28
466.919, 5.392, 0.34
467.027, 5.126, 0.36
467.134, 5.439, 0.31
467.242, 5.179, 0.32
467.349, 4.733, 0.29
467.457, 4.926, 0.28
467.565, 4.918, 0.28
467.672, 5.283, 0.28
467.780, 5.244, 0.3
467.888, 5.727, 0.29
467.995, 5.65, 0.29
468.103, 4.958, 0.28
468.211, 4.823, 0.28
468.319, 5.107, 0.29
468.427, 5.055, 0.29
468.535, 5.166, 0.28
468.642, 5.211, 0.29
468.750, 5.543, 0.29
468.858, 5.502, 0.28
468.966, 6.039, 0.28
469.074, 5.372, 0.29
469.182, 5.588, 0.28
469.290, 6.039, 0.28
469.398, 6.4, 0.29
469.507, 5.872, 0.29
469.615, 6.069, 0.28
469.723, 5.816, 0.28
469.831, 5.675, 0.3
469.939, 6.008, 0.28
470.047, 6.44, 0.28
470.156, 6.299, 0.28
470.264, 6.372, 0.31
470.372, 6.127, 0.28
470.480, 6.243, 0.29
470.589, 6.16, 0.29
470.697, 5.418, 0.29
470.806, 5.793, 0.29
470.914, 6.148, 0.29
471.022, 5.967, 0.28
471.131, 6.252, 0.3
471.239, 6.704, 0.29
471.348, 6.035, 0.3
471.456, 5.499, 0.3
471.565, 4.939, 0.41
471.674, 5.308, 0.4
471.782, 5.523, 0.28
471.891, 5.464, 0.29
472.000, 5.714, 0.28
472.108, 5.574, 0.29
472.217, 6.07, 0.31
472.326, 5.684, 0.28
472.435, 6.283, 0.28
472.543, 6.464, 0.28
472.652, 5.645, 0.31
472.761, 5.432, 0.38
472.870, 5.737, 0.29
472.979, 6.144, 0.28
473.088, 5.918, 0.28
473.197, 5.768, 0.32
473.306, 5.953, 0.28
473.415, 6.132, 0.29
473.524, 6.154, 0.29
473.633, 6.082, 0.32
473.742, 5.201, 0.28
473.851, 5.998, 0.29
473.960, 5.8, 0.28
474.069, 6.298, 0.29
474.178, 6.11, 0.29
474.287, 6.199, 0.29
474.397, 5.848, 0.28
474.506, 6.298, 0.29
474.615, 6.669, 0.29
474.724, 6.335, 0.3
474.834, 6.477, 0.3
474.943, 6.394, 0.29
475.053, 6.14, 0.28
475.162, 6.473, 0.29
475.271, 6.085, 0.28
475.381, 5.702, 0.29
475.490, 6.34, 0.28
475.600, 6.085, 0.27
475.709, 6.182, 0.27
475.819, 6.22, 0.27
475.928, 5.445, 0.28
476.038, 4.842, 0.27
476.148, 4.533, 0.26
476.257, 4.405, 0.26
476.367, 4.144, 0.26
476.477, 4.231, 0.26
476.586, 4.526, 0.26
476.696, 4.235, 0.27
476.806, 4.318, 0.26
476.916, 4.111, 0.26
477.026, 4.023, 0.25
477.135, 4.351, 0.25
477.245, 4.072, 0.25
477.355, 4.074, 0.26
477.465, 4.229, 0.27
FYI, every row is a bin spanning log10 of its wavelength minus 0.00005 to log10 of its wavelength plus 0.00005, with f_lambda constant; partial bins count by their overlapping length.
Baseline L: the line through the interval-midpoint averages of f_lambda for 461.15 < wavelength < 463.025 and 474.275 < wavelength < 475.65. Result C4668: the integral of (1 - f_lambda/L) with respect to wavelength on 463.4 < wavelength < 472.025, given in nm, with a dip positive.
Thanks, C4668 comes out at 0.62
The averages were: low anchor 5.97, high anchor 6.23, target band 5.64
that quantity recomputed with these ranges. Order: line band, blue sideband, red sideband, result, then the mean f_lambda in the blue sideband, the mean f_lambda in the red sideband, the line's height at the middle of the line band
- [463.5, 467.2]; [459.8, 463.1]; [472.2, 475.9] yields 0.176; 5.84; 6.06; 5.91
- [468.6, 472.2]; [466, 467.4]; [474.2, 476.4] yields -0.073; 5.65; 5.86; 5.74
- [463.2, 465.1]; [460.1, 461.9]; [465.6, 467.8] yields 0.073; 5.89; 5.62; 5.74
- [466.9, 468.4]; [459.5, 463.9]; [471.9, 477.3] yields 0.140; 5.79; 5.61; 5.71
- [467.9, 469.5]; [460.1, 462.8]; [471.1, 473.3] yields 0.102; 5.95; 5.81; 5.85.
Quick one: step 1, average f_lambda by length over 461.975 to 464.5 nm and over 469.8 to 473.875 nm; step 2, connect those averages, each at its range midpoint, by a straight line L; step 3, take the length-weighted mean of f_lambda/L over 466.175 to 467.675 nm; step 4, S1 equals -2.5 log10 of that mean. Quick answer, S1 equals 0.07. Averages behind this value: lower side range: 5.73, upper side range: 5.9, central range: 5.43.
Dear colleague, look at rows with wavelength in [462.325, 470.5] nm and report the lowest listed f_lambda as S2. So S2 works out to 4.622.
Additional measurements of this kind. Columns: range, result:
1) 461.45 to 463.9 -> 4.784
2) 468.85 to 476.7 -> 4.144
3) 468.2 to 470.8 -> 4.823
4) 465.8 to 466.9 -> 4.882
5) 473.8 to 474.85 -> 5.8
